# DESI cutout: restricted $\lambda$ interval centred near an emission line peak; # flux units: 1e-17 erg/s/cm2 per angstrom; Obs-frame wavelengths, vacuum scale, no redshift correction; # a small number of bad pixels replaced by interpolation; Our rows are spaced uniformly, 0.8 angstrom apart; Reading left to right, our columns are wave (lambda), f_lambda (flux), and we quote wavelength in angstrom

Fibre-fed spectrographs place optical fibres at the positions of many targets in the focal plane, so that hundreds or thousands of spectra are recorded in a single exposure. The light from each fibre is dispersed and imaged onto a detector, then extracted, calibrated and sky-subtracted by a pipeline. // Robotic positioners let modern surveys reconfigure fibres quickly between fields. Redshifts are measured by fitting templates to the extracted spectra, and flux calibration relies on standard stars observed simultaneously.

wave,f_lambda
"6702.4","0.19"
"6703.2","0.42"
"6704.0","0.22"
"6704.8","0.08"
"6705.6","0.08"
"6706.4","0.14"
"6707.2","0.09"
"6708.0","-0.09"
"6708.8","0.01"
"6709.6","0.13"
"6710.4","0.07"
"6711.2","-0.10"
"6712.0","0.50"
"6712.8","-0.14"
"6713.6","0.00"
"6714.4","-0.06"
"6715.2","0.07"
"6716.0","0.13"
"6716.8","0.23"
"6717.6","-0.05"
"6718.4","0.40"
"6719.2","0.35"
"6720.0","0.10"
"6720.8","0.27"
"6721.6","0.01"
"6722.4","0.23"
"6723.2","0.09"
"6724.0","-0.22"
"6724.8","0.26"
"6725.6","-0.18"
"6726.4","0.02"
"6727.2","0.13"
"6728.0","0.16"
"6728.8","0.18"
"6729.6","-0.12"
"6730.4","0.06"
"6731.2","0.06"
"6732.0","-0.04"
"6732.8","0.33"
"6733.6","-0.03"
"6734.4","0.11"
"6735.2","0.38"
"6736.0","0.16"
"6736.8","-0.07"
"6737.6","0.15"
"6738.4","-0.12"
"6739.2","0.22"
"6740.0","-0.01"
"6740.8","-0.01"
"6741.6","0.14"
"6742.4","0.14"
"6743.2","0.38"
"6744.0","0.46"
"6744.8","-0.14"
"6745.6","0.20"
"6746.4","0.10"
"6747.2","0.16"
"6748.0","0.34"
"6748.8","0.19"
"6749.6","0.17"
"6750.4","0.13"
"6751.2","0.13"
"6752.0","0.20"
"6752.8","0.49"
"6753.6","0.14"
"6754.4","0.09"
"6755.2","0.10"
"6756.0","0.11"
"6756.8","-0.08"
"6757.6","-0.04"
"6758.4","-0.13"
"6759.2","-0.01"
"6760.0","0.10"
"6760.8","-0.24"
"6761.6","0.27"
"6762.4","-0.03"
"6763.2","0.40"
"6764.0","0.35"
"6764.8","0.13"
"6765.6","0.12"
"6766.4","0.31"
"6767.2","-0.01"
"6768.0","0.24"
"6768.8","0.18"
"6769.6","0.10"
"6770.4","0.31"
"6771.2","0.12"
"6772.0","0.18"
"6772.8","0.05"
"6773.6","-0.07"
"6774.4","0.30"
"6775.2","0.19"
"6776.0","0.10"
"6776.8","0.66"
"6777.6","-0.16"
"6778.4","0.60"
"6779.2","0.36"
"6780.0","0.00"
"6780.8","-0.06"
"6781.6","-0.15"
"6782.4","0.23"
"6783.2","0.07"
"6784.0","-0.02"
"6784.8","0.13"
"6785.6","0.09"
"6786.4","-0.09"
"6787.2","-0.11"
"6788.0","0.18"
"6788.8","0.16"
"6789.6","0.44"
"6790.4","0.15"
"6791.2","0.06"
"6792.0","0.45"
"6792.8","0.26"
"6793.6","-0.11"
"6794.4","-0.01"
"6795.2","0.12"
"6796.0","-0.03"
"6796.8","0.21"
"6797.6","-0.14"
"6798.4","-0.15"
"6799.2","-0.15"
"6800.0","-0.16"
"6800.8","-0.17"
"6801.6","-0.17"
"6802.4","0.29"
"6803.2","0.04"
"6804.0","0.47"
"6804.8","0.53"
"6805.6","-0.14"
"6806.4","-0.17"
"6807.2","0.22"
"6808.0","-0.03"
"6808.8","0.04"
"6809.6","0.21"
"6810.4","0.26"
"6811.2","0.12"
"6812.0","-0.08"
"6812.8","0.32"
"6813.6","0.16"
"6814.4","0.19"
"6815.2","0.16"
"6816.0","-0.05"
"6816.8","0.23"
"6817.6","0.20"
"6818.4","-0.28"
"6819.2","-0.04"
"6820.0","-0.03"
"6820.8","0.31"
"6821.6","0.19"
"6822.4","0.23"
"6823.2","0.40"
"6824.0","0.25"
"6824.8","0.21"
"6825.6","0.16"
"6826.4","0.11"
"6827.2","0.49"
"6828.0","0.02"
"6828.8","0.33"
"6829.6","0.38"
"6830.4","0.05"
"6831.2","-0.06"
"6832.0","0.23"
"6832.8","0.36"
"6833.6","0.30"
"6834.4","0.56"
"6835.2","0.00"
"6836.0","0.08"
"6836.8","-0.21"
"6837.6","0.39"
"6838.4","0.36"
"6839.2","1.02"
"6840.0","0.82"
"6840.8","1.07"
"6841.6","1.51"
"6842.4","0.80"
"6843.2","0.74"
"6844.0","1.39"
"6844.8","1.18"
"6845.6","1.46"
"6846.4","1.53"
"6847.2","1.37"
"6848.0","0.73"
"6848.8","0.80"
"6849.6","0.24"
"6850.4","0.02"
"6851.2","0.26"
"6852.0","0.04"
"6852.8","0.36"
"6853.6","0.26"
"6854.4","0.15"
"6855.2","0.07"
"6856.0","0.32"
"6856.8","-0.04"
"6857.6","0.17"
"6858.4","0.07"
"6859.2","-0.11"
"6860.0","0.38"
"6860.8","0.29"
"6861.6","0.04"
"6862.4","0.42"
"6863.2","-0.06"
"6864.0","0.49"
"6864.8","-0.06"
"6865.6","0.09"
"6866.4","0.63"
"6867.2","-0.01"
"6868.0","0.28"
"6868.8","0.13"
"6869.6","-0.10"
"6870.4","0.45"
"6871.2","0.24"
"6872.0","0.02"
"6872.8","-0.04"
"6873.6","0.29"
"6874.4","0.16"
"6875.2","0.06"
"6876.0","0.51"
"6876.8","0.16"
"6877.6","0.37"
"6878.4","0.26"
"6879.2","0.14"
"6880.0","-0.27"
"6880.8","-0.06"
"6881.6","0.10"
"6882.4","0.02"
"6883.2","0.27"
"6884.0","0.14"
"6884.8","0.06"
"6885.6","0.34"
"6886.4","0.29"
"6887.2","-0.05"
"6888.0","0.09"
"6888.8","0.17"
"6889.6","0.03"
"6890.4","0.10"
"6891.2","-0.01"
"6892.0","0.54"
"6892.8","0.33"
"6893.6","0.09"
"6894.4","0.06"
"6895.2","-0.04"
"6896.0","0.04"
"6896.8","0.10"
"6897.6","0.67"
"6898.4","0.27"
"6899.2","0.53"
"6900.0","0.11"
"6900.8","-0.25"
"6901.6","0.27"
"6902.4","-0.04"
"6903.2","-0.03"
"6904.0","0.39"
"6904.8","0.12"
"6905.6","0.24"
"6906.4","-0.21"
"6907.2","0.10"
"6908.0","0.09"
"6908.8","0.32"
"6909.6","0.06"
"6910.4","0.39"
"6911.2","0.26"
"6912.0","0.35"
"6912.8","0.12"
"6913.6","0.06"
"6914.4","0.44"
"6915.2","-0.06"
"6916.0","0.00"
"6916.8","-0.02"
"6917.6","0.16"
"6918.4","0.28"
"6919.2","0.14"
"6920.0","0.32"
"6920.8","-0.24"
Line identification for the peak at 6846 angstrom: [O II] 3727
